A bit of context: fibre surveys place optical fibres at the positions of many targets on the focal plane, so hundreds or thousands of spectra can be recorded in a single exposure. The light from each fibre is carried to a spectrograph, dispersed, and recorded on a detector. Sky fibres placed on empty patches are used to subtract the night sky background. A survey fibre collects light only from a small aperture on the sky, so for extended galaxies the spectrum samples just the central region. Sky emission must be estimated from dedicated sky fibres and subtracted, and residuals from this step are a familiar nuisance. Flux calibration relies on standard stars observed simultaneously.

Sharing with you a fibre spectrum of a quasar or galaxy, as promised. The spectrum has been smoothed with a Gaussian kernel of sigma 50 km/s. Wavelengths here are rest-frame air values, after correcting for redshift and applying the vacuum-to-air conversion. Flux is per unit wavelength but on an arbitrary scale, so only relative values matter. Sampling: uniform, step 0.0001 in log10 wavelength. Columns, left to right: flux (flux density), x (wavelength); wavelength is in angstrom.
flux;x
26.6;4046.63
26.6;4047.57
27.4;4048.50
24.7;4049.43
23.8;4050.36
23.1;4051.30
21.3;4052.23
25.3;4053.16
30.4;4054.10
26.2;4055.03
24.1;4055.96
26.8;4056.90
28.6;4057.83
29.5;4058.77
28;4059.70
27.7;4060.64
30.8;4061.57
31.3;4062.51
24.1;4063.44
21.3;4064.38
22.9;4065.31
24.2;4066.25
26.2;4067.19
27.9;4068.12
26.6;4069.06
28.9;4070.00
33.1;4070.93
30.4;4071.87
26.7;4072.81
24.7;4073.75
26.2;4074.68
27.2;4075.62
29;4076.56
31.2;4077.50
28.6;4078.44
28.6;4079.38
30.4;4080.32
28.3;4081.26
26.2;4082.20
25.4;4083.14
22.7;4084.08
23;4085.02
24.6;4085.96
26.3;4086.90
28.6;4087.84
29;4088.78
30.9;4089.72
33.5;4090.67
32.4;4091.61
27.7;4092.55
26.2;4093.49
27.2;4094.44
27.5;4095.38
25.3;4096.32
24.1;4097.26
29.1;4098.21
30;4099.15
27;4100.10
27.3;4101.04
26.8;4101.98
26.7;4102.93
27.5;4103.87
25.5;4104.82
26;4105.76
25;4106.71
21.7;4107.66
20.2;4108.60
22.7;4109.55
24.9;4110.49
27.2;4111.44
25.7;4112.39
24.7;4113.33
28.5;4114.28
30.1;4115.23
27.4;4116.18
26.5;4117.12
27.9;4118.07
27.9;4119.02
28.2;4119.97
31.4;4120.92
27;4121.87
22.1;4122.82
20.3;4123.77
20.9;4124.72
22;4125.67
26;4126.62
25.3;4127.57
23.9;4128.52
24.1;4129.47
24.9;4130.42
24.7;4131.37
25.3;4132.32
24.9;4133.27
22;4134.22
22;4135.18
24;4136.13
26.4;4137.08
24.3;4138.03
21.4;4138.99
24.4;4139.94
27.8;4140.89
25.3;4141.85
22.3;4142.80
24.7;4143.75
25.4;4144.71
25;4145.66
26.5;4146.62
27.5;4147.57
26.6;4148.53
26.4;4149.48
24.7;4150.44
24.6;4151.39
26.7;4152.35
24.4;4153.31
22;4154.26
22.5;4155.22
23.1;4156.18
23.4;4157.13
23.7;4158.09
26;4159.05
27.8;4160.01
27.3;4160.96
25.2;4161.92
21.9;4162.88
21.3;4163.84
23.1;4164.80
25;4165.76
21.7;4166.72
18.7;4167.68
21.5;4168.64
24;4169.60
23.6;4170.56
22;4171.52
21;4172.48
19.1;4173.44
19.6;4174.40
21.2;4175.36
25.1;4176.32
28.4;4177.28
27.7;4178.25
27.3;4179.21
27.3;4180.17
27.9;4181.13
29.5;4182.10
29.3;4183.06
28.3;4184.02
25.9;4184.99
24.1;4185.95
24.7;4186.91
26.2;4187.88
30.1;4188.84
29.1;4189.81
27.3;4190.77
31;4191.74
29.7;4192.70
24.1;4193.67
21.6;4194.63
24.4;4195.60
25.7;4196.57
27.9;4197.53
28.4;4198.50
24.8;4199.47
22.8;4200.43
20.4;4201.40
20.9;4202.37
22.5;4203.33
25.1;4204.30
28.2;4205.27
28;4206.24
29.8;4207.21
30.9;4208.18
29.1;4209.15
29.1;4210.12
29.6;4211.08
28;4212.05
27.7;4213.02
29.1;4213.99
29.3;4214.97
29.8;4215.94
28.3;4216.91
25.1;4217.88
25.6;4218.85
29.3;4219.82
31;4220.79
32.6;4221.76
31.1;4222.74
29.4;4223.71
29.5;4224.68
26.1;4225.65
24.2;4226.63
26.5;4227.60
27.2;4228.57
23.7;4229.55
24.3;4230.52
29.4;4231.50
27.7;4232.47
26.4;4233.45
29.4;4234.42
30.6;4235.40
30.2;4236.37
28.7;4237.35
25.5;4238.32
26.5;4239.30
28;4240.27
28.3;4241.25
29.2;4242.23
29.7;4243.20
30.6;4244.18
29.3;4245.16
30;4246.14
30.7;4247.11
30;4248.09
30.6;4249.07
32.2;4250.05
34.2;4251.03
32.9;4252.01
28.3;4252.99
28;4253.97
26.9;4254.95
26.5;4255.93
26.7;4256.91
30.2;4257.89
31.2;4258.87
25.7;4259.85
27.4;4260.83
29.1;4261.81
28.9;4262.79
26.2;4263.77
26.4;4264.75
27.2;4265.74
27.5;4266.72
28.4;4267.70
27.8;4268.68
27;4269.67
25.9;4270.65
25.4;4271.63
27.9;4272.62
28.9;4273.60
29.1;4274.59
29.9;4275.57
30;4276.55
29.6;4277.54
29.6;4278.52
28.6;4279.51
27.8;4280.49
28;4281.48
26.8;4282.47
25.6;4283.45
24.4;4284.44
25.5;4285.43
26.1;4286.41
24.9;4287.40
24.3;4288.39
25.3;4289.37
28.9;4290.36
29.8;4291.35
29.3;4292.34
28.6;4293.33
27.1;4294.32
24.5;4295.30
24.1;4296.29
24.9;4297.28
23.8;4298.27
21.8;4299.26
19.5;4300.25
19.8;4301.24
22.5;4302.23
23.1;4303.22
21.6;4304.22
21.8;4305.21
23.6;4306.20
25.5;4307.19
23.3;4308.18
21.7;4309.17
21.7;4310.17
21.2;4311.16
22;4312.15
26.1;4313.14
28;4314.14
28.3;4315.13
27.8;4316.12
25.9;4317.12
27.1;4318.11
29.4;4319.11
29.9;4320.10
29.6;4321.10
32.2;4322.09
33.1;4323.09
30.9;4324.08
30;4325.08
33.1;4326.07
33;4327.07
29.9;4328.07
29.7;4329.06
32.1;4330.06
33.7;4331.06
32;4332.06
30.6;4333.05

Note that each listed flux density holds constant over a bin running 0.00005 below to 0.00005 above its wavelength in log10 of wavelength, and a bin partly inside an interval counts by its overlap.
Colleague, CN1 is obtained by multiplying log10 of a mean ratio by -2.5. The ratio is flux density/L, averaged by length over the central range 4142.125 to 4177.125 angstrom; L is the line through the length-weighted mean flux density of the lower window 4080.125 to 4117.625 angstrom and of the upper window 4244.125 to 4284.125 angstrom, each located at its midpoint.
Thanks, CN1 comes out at 0.15 mag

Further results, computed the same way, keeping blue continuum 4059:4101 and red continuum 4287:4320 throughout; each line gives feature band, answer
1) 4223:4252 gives -0.12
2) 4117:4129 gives 0.07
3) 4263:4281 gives -0.11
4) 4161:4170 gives 0.17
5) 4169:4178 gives 0.16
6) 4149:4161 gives 0.08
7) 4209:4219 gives -0.10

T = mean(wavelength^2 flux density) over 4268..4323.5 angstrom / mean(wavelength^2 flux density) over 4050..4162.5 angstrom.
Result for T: 1.1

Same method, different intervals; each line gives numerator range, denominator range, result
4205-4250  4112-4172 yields 1.21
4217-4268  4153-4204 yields 1.19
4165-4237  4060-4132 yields 1.05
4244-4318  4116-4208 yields 1.13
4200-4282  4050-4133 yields 1.14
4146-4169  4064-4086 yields 0.94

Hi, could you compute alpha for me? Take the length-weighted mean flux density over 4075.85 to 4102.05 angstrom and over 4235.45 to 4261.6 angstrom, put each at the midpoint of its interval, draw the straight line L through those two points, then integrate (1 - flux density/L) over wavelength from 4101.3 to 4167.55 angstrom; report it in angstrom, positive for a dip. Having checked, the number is 7.6 angstrom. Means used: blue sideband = 27.8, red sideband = 29.2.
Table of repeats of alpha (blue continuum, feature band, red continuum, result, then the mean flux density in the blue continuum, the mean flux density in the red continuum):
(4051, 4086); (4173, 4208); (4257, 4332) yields 1.32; 26.9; 27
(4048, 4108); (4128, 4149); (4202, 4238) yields 2.08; 27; 27.9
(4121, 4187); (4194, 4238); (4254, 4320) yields -3.51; 24.4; 26.2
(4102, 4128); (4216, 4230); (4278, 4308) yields -1.41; 25.5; 25.2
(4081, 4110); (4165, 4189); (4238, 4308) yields 1.94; 26.6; 27.2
